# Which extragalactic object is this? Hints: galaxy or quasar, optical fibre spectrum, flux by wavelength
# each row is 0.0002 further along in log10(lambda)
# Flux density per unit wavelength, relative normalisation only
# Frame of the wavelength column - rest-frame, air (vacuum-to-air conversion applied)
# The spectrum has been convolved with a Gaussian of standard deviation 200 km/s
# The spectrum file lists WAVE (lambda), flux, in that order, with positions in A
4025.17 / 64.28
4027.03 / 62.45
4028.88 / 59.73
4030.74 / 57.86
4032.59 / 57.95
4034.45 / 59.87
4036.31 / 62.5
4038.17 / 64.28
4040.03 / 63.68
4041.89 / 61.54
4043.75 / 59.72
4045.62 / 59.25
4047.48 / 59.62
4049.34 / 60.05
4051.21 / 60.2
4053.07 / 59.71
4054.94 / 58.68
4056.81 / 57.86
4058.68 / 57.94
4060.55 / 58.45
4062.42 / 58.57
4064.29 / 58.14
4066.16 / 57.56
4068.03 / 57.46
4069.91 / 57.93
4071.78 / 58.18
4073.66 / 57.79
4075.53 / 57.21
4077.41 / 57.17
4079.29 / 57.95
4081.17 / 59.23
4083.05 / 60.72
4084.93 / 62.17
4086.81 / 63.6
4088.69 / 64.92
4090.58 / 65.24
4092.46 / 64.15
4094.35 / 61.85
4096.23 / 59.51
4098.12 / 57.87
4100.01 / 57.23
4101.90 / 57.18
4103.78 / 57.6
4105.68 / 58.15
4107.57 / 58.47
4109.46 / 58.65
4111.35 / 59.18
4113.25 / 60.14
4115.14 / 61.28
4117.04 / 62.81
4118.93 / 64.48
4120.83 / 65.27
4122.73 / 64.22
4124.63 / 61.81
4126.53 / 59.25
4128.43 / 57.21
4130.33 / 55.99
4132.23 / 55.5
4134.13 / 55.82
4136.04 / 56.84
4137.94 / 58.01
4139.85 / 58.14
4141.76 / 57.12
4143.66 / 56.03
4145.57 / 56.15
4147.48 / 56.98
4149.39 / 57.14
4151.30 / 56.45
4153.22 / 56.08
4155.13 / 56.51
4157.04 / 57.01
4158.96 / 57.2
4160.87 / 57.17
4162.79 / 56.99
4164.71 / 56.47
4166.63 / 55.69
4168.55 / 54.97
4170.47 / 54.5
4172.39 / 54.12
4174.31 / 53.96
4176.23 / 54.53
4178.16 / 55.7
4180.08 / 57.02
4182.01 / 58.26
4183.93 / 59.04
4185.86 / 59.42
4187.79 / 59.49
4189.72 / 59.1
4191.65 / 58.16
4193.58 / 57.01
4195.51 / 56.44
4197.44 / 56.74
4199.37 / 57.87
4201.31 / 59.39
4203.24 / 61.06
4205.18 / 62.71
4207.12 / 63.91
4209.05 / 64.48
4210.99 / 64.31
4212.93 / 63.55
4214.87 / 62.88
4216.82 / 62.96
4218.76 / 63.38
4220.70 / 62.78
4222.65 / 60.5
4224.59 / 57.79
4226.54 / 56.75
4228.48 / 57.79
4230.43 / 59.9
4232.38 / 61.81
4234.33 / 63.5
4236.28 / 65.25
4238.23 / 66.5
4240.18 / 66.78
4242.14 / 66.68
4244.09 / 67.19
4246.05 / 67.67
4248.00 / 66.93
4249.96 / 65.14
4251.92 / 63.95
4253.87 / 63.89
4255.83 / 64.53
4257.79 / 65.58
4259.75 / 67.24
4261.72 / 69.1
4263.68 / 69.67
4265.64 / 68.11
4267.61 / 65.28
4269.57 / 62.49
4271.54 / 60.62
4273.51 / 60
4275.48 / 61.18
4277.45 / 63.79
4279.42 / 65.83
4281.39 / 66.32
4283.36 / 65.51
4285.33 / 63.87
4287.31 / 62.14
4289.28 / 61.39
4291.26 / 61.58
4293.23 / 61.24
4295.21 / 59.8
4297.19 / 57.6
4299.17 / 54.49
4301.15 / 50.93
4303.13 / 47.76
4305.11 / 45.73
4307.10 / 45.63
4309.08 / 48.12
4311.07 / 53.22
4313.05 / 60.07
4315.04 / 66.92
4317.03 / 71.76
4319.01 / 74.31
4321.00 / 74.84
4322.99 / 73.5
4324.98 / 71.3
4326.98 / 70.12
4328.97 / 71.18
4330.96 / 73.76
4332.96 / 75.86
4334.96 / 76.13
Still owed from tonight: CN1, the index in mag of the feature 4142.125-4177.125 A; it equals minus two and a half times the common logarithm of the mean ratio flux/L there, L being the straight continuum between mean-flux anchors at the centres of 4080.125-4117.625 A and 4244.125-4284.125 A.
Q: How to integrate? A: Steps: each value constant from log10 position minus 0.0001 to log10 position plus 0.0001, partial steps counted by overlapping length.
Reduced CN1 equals 0.11 mag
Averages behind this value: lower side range 60.5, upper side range 65.2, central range 56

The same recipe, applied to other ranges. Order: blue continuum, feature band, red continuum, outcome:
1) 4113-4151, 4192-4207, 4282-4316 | -0.02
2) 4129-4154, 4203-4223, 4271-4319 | -0.09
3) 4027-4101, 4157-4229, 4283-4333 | 0.04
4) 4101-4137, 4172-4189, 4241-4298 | 0.08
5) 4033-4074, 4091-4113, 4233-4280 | 0.03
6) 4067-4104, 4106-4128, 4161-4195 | -0.04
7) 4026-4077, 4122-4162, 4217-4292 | 0.07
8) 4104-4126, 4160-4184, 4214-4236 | 0.10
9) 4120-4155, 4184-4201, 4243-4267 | 0.07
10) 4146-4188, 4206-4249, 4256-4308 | -0.08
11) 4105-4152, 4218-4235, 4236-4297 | 0.04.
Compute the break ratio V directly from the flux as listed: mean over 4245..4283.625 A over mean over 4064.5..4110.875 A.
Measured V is 1.10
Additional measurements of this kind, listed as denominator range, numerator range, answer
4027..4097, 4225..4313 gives 1.03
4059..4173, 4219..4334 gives 1.08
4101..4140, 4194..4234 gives 1.02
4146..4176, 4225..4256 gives 1.14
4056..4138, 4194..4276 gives 1.06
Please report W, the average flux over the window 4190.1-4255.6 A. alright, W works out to 62.3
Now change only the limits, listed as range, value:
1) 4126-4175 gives 56.4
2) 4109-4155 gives 58.7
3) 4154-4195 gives 56.8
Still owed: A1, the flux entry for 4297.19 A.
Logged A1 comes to 57.6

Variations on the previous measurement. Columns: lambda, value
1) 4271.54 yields 60.62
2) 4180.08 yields 57.02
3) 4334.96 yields 76.13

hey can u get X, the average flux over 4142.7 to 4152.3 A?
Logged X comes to 56.5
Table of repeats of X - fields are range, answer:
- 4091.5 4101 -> 60.1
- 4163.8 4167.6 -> 56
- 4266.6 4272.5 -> 62.8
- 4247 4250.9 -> 66.1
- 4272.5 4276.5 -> 60.5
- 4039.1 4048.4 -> 60.8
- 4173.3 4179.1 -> 54.7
